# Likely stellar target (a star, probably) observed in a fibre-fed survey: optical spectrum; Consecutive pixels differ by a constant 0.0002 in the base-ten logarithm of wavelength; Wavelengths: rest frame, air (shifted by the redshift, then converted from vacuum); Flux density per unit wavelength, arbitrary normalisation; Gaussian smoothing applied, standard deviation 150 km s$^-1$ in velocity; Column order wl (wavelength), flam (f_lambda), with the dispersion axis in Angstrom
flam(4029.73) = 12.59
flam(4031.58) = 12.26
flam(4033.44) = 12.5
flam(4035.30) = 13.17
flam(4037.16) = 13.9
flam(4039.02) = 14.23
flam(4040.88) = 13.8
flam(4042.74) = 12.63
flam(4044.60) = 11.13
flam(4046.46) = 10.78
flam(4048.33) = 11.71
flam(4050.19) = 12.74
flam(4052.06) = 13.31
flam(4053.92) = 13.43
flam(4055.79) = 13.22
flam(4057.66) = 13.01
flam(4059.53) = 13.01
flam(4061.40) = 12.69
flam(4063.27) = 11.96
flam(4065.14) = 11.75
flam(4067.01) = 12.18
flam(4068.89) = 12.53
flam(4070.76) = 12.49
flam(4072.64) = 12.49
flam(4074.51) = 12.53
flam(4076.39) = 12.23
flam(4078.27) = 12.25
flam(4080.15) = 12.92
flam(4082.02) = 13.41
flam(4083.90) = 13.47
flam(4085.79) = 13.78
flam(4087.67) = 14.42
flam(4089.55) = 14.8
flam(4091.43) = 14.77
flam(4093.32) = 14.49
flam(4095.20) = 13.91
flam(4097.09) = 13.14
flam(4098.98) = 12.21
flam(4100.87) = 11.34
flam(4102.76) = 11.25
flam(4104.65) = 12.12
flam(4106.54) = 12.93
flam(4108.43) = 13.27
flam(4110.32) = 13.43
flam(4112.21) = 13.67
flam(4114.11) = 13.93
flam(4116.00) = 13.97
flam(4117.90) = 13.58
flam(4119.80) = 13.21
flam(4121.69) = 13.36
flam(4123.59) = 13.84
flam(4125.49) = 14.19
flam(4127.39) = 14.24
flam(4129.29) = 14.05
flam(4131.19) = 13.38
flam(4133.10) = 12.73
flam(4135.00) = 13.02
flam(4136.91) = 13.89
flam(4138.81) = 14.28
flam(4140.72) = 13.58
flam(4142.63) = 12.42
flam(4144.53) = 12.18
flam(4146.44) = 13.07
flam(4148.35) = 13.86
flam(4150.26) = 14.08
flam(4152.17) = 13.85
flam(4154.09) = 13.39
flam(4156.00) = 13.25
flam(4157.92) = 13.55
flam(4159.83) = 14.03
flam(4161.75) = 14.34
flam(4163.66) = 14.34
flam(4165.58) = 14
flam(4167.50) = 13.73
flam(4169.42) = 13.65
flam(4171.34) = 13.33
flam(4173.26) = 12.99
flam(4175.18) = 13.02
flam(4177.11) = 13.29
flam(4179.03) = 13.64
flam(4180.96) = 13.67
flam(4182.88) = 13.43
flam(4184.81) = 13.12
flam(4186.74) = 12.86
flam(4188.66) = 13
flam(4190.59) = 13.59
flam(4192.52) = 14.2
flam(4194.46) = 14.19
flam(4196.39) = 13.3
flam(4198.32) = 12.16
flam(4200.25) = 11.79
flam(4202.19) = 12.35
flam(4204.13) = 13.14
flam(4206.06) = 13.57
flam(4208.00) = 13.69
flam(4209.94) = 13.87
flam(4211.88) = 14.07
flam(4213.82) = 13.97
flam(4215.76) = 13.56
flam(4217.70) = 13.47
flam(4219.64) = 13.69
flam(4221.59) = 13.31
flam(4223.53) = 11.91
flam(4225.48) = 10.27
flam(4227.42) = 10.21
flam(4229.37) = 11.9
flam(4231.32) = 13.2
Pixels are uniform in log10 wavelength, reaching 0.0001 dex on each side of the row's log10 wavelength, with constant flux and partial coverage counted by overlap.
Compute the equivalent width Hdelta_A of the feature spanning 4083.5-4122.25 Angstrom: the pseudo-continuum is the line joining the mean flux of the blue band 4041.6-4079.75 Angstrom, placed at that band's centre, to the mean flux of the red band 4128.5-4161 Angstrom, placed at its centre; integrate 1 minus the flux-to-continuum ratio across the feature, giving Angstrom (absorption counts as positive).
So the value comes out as -1.3 Angstrom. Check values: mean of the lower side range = 12.4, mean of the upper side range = 13.4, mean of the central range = 13.4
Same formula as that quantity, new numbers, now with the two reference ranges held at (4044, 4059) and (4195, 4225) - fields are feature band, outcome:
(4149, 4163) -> -1.0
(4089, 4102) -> -0.8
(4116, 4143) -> -1.7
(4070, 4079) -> 0.1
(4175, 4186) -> -0.3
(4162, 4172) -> -0.7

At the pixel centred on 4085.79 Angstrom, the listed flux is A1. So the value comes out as 13.78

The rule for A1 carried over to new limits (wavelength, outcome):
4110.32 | 13.43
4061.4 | 12.69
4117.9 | 13.58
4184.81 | 13.12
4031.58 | 12.26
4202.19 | 12.35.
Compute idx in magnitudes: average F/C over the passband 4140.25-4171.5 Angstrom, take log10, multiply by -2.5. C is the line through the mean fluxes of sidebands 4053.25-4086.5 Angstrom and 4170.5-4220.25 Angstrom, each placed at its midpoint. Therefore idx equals -0.03 mag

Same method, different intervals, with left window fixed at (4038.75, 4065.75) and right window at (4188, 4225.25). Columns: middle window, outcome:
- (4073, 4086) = -0.01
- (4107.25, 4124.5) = -0.06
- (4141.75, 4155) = -0.02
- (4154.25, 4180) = -0.04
